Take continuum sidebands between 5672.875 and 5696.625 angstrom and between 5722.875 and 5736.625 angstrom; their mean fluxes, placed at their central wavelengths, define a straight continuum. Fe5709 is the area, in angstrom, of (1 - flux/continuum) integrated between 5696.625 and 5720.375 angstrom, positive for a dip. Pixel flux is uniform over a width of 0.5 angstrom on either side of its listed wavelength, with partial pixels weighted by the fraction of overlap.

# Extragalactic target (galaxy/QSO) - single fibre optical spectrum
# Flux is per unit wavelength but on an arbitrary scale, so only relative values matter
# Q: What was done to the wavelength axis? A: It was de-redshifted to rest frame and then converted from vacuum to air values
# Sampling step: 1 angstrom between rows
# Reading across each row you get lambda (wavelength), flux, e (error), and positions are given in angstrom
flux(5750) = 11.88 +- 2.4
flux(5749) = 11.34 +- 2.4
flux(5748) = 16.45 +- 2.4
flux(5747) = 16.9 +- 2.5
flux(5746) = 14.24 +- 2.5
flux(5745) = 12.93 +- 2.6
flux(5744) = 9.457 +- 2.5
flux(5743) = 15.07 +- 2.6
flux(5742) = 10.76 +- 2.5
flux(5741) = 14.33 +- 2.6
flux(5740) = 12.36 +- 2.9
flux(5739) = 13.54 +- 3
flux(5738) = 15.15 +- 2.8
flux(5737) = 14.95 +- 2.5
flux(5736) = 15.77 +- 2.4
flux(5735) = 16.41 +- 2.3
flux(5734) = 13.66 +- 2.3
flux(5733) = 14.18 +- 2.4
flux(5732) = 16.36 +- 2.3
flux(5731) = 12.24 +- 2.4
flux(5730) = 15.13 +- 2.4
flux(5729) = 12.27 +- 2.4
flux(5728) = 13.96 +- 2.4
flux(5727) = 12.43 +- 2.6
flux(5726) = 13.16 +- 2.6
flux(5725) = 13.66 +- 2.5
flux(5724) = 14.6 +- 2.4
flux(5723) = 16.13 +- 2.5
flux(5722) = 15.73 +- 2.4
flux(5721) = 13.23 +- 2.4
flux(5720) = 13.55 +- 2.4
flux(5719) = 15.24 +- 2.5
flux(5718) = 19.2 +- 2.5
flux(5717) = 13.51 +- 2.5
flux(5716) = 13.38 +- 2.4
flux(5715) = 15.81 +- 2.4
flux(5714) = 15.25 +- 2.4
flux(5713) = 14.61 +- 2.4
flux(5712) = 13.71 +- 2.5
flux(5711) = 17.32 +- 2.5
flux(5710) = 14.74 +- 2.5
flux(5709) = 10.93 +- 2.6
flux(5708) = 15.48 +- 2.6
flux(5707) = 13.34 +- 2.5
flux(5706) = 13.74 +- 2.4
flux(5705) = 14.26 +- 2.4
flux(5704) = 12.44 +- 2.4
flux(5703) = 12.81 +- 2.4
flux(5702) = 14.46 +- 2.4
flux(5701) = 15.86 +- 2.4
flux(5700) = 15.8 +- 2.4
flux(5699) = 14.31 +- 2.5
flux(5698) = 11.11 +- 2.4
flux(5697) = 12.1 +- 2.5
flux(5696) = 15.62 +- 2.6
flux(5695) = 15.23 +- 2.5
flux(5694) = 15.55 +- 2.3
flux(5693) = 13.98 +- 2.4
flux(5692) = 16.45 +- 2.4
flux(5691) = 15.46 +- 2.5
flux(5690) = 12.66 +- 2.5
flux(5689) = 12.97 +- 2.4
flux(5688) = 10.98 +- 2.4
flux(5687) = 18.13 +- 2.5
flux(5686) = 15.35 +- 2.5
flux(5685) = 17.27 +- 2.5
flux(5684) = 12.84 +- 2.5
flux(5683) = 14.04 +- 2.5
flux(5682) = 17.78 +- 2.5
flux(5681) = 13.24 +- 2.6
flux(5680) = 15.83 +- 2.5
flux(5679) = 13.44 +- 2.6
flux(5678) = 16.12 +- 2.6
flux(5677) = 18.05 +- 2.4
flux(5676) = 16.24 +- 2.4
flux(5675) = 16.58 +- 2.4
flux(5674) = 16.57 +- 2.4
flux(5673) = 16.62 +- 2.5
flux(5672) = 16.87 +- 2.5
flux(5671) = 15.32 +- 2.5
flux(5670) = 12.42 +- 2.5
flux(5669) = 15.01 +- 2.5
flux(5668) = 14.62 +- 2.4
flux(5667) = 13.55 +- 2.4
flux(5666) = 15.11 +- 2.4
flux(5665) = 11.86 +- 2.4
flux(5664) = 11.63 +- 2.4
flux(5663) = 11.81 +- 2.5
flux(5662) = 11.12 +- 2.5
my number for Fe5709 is 0.7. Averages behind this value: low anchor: 15.3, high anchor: 14.2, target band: 14.3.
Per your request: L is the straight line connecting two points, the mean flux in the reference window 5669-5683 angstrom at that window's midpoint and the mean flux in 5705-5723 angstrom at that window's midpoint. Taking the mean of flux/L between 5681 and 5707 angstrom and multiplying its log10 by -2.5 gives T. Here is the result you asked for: 0.06 mag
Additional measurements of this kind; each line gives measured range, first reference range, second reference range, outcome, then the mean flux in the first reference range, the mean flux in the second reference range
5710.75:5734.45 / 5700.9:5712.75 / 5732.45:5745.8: -0.04 mag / 14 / 13.8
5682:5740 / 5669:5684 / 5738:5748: 0.00 mag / 15.5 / 13.5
